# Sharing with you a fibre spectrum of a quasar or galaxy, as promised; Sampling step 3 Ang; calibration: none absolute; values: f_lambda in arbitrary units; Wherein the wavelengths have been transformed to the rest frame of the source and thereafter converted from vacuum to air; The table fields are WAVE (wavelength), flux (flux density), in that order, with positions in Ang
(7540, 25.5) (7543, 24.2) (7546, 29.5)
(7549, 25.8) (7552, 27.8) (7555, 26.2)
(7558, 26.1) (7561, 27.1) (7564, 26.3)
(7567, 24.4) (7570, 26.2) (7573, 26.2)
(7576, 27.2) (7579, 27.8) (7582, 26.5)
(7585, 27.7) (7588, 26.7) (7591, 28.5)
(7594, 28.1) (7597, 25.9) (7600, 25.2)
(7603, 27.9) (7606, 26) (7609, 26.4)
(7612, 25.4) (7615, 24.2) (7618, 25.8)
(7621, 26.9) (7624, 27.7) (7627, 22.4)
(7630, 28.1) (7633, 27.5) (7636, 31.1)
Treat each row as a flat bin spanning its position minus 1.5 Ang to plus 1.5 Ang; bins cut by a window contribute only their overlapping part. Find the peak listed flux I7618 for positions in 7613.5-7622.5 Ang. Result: 26.9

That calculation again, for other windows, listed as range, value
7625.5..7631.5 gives 28.1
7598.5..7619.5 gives 27.9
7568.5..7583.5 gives 27.8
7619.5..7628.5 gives 27.7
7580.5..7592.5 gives 28.5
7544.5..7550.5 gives 29.5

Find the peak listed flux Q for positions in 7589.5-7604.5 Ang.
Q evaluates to 28.5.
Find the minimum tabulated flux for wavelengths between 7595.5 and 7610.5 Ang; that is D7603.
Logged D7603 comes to 25.2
